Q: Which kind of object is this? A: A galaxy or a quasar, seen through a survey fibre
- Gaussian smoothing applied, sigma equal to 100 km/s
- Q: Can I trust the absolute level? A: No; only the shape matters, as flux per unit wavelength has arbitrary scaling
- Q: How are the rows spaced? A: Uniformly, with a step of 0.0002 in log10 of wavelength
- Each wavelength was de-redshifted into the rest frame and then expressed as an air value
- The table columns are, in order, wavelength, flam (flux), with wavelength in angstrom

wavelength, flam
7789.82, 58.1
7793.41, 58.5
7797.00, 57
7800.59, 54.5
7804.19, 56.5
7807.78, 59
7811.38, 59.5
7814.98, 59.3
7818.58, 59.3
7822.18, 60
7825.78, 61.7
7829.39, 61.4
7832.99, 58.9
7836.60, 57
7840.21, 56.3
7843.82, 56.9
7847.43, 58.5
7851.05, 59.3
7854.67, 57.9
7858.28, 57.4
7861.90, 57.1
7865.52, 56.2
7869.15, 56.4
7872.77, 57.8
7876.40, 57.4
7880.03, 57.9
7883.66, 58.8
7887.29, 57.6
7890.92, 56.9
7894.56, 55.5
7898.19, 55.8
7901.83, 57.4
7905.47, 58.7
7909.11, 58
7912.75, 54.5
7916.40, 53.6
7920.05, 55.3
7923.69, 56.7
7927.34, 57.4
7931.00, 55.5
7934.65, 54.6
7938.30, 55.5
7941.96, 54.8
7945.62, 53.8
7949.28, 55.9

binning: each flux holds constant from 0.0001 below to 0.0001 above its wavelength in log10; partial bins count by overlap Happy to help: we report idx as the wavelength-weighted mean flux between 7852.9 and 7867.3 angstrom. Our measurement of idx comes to 57.2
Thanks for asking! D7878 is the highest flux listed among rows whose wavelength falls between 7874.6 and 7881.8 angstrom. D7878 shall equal 57.9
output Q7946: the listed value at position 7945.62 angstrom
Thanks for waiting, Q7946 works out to 53.8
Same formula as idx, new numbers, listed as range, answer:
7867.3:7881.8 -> 57.3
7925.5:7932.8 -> 56.4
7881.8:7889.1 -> 58.2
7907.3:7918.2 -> 55.4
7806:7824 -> 59.4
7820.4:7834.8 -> 60.5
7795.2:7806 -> 56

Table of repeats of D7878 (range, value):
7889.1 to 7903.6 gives 57.4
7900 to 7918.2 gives 58.7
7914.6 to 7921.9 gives 55.3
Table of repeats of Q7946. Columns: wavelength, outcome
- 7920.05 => 55.3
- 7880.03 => 57.9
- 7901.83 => 57.4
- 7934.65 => 54.6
